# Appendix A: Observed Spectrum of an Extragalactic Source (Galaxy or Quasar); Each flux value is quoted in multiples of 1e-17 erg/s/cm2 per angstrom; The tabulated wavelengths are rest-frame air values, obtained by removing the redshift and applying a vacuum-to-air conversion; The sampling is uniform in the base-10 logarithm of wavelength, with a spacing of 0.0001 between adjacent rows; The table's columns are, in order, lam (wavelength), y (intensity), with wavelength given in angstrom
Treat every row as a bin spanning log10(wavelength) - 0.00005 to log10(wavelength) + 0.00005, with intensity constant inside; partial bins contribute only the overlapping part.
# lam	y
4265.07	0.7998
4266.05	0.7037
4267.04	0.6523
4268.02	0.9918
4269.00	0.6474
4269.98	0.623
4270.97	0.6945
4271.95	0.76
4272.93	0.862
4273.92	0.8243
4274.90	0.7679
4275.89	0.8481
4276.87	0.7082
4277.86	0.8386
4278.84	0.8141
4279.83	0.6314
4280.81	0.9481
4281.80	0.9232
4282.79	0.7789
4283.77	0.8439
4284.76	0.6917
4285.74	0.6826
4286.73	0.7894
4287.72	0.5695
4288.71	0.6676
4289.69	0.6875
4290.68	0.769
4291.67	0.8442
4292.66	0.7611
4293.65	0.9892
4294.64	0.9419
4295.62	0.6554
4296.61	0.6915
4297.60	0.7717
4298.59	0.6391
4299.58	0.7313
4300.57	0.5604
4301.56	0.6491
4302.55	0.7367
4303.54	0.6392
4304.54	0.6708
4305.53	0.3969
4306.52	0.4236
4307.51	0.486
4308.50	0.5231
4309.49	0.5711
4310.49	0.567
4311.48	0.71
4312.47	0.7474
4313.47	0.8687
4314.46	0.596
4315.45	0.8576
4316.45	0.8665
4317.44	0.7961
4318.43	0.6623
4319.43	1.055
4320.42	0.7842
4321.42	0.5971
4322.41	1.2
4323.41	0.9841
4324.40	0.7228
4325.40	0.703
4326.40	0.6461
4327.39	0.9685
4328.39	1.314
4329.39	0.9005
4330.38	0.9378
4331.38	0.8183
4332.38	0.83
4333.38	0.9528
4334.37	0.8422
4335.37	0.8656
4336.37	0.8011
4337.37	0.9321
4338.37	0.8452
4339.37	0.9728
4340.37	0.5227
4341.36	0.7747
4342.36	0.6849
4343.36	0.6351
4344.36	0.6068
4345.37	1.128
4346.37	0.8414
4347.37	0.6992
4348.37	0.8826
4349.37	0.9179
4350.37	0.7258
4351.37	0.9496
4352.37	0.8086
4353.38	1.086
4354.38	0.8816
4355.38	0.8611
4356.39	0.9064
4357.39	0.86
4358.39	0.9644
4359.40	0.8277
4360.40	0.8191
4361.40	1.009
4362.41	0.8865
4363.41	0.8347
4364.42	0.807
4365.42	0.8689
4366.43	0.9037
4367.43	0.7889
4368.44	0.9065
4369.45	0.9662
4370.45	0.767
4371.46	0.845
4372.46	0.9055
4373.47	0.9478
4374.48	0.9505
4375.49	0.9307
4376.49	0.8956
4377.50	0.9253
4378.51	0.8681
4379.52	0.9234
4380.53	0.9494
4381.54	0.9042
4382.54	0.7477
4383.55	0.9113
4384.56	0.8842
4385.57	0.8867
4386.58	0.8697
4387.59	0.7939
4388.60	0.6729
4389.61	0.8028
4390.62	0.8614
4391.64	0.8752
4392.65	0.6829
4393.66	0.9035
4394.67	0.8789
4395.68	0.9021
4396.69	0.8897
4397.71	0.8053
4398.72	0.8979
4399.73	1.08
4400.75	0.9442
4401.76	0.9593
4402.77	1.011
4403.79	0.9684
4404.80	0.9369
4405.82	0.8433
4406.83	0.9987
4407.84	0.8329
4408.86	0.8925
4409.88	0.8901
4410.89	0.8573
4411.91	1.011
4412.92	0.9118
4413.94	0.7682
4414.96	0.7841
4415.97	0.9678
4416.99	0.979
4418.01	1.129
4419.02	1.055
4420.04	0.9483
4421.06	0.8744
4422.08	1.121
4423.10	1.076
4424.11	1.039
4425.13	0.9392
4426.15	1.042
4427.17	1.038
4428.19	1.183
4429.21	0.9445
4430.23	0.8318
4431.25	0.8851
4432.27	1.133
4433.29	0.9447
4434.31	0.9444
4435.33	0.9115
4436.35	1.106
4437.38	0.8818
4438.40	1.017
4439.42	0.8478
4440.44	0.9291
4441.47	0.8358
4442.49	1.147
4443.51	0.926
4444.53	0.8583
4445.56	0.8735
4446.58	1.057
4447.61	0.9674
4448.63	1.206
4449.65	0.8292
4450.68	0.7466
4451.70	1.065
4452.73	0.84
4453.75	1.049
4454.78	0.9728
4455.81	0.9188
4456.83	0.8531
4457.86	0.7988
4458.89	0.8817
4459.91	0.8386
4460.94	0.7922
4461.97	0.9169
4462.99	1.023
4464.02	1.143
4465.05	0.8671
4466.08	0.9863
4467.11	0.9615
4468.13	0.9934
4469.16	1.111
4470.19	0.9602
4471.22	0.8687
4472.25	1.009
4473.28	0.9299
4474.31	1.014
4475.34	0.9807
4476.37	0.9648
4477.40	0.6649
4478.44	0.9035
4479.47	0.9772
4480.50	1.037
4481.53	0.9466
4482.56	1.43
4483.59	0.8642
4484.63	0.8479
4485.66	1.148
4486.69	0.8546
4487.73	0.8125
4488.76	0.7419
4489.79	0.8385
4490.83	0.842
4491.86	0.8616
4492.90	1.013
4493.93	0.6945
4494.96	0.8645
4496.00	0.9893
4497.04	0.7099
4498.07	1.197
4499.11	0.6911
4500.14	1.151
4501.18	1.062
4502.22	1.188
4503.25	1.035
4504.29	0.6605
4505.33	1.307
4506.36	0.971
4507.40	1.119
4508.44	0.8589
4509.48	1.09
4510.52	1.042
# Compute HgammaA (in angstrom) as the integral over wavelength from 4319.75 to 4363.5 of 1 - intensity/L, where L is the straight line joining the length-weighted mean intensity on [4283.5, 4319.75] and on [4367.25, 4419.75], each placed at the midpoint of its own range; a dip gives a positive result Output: -4.0 angstrom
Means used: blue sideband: 0.703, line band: 0.859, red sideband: 0.896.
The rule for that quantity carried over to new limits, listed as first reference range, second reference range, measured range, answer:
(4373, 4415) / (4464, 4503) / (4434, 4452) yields -0.6 angstrom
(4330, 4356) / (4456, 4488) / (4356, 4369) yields -0.3 angstrom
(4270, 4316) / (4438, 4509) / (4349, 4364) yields -1.7 angstrom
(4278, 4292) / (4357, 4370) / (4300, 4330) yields 2.5 angstrom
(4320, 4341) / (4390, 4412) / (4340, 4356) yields 1.1 angstrom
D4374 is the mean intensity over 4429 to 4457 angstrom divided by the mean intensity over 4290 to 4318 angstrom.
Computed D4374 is 1.36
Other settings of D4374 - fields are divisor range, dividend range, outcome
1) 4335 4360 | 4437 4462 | 1.10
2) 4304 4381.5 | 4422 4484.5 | 1.16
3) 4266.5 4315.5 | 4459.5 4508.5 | 1.32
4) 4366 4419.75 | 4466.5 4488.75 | 1.07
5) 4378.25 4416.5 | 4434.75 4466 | 1.06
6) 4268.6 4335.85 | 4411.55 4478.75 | 1.25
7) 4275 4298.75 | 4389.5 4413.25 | 1.17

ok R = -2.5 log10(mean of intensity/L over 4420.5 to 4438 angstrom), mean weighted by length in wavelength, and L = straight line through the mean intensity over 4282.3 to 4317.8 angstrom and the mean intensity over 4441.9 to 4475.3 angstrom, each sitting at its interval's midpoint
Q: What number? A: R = -0.10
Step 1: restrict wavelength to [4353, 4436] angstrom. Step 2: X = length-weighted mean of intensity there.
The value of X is 0.914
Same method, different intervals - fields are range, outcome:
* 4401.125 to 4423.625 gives 0.947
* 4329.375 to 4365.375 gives 0.85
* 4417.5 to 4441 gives 0.992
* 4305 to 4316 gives 0.615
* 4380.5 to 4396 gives 0.842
